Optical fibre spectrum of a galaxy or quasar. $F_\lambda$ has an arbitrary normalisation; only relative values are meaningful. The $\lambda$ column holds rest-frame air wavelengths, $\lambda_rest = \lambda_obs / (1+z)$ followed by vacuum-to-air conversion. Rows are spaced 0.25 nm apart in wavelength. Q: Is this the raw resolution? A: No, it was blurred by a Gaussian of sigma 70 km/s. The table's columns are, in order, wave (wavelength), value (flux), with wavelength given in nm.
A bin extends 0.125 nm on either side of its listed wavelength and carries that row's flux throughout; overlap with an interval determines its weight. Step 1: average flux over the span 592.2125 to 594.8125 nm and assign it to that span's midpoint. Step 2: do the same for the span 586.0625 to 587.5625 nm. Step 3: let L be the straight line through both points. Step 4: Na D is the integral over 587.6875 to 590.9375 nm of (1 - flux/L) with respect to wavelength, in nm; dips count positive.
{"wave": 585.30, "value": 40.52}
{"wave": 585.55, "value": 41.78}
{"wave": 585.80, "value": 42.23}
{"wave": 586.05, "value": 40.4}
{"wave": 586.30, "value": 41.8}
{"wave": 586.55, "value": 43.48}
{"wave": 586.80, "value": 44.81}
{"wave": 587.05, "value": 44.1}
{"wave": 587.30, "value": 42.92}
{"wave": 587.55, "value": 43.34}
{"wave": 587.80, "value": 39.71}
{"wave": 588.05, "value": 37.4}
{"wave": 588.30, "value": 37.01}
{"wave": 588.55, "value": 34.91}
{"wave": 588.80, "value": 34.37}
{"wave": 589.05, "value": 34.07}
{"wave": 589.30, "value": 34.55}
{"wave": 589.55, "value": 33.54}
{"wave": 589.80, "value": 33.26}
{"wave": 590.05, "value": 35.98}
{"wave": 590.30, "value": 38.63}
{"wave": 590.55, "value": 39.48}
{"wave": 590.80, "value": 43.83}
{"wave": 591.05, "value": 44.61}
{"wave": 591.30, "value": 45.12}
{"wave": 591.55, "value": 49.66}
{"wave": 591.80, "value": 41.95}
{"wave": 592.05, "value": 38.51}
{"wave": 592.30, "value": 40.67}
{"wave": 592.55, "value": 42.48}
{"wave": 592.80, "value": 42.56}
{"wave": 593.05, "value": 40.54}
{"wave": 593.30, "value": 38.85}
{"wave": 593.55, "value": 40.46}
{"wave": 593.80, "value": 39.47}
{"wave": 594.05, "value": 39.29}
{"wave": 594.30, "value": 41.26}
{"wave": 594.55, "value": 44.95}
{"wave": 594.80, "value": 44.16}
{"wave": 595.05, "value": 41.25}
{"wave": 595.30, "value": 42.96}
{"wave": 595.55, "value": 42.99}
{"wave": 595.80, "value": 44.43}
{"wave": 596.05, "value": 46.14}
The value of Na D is 0.441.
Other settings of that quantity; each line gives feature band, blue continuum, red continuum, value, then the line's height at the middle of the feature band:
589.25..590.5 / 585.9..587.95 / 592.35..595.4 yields 0.20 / 42.1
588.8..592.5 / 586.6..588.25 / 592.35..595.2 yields 0.19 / 41.6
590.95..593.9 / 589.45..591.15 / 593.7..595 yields -0.14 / 40.2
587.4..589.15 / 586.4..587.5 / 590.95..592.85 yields 0.25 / 43.6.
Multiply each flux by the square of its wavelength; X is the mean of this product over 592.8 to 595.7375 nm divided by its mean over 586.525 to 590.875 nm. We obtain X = 1.1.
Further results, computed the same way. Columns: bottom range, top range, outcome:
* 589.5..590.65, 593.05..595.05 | 1.15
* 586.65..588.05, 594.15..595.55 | 1.03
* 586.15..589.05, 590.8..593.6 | 1.08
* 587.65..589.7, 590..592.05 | 1.20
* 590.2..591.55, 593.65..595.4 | 0.98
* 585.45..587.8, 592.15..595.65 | 1.00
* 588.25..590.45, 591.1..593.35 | 1.22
